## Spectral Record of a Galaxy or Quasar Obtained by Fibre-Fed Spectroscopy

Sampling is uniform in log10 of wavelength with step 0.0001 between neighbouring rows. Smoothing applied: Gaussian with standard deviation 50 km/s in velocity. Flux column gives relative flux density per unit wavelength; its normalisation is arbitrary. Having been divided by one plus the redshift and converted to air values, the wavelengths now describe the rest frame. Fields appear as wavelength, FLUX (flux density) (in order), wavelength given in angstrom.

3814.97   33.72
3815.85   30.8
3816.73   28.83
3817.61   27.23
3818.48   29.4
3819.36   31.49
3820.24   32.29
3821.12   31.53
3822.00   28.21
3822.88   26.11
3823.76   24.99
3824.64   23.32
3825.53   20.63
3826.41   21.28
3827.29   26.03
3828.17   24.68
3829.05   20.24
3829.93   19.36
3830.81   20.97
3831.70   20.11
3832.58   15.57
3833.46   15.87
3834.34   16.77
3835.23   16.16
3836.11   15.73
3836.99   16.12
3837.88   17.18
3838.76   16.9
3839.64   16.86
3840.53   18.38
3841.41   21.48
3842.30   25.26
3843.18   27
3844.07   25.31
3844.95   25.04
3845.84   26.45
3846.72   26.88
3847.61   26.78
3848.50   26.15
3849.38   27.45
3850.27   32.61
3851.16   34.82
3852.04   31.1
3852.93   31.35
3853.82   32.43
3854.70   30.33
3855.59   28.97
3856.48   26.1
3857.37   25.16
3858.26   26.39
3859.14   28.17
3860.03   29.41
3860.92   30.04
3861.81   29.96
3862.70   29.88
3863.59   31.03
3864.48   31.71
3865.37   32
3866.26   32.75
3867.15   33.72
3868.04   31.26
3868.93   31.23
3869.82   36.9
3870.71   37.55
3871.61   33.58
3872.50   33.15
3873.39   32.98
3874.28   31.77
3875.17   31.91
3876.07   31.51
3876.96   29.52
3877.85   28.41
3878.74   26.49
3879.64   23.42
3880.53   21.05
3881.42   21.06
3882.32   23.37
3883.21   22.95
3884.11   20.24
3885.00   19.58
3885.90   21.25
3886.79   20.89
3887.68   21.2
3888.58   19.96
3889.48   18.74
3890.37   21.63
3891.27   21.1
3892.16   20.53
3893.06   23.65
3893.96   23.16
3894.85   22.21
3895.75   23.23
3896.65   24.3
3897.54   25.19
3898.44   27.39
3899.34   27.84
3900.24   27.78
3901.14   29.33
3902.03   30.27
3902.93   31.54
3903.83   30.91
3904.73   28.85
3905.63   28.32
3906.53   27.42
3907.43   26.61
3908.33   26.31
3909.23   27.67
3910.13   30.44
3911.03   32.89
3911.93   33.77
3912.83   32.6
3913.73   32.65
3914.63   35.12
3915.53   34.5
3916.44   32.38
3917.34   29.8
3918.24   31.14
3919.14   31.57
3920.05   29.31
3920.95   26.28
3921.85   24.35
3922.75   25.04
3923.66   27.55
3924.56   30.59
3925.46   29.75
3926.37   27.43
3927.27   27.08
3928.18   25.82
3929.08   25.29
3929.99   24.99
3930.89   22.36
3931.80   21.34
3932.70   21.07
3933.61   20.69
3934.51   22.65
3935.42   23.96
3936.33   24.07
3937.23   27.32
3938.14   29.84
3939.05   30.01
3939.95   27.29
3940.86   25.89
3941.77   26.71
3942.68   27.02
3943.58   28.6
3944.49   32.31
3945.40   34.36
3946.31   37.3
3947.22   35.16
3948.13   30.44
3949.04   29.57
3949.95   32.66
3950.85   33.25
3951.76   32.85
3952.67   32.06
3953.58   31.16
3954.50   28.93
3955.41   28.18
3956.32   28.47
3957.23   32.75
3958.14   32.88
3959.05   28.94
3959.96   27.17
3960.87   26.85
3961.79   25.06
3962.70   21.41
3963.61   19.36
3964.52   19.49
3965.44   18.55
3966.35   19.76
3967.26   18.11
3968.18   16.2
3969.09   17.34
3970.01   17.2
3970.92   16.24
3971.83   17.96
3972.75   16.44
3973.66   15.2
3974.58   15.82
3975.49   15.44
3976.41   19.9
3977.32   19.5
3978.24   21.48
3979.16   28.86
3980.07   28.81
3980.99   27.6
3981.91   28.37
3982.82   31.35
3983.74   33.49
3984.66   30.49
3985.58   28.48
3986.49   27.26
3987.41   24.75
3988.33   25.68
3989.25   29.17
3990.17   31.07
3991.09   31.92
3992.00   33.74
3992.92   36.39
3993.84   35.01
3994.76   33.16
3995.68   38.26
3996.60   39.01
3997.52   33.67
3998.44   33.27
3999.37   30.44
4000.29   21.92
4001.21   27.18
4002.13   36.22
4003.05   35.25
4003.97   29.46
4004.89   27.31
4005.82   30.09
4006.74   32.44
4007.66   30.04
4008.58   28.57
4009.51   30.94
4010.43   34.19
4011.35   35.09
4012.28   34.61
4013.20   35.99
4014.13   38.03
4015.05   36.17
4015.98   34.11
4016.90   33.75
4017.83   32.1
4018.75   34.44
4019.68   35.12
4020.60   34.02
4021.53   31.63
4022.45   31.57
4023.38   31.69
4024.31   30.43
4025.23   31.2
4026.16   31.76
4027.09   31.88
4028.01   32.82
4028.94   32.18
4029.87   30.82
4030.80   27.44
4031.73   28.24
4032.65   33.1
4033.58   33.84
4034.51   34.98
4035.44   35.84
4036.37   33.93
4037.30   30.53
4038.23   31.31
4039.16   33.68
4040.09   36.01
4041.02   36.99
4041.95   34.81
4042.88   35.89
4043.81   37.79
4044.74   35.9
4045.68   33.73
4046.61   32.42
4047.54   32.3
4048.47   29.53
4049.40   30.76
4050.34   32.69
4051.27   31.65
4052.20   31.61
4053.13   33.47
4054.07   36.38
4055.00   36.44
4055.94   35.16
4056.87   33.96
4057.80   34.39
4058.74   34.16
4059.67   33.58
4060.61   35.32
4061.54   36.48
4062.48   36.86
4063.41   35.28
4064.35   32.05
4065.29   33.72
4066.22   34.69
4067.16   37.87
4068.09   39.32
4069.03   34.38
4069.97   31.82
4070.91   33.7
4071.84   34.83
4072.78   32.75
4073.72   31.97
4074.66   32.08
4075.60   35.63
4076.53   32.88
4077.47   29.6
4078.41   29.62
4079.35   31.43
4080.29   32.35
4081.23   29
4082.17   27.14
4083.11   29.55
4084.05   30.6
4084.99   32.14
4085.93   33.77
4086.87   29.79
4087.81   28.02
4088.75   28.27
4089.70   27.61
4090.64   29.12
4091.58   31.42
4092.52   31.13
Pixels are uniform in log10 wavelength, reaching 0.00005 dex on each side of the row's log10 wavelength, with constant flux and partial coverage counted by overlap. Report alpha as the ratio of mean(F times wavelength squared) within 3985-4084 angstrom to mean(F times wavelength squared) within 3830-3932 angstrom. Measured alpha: 1.3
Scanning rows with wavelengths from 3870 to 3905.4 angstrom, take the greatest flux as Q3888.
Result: 37.55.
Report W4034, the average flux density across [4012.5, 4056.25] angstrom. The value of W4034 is 33.3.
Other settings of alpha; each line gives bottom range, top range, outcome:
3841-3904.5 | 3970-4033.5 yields 1.16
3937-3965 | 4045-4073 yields 1.23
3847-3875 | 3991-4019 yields 1.15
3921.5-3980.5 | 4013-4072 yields 1.39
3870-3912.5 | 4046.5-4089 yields 1.35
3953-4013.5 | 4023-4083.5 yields 1.25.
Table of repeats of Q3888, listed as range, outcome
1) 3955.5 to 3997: 39.01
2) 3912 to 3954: 37.3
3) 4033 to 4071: 39.32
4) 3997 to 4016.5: 38.03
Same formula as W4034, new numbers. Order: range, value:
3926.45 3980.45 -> 25.2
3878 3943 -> 26.2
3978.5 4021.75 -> 31.8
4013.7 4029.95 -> 33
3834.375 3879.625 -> 27.9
